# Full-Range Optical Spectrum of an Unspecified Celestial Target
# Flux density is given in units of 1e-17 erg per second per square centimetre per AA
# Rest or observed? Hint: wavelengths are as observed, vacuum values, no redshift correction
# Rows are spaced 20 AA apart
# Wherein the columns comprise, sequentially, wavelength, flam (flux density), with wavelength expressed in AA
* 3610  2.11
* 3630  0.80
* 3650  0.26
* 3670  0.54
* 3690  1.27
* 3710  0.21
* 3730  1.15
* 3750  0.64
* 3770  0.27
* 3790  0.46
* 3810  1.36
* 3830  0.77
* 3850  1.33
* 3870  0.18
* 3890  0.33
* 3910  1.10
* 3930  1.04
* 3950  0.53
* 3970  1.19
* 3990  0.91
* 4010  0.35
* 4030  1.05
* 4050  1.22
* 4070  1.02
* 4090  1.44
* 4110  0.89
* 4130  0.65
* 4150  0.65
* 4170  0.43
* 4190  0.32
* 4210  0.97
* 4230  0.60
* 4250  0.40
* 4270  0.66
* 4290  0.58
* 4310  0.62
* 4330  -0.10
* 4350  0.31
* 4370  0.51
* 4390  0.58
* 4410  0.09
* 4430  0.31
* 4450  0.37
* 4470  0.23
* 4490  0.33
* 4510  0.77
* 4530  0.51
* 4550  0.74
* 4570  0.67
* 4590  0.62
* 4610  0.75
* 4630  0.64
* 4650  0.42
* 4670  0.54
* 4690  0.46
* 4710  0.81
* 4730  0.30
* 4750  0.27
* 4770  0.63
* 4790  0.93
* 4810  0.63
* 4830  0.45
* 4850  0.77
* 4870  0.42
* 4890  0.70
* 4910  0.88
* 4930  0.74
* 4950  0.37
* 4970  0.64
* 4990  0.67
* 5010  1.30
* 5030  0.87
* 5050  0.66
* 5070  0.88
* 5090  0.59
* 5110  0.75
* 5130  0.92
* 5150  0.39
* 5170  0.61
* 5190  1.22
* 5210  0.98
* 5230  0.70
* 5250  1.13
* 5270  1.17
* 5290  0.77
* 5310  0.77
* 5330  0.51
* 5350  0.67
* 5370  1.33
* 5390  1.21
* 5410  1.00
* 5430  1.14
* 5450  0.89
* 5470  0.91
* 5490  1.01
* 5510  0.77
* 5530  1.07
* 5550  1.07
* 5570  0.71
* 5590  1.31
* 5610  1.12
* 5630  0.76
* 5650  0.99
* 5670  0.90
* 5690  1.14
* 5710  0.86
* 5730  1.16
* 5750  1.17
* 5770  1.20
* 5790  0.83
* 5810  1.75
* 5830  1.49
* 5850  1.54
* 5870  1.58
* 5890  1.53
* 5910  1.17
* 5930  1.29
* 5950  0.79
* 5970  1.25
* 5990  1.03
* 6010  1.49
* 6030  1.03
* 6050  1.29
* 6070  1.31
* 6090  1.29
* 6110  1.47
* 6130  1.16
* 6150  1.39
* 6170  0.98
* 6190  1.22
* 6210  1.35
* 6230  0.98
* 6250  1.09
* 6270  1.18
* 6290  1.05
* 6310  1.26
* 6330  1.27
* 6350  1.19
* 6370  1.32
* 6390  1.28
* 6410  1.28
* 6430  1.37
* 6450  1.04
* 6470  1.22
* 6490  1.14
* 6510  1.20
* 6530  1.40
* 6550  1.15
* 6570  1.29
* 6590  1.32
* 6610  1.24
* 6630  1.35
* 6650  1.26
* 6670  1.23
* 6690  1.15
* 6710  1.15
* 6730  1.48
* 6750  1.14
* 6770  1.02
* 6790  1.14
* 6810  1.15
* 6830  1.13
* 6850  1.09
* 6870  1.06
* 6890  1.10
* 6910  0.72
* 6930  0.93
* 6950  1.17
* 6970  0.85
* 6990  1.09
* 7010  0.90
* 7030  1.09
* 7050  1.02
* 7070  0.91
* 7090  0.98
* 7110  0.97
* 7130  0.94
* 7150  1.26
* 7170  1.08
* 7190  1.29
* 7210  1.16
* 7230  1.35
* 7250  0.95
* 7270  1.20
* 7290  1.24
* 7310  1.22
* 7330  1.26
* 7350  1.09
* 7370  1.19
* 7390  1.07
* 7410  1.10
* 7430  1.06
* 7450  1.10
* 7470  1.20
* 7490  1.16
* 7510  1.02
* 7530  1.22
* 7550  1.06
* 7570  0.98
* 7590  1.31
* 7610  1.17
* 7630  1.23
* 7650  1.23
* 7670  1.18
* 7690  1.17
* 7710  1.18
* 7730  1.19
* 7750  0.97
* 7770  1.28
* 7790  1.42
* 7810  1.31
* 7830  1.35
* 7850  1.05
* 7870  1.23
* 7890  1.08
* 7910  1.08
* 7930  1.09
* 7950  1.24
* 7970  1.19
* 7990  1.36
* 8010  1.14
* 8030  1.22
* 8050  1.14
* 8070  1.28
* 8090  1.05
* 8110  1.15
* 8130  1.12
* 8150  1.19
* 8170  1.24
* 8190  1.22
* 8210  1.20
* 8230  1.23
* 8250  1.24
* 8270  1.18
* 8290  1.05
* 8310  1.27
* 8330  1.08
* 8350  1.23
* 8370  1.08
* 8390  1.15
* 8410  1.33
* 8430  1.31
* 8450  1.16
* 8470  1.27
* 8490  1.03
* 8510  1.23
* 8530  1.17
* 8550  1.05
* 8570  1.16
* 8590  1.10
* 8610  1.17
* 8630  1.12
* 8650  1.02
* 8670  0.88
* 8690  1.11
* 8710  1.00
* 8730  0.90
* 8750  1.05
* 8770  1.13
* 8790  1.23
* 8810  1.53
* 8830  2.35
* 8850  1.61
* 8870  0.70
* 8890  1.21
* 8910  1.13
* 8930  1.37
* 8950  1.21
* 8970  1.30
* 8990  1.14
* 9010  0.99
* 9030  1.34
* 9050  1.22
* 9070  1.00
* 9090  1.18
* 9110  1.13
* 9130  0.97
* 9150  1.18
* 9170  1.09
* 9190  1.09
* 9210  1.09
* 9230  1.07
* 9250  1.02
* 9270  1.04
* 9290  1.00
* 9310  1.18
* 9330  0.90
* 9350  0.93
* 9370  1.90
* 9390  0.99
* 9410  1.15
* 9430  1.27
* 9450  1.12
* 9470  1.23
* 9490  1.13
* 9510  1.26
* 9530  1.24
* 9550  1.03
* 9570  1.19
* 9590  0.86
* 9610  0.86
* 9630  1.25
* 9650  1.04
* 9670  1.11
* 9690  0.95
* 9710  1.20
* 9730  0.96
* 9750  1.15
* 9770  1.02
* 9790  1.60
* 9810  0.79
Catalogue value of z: 0.34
